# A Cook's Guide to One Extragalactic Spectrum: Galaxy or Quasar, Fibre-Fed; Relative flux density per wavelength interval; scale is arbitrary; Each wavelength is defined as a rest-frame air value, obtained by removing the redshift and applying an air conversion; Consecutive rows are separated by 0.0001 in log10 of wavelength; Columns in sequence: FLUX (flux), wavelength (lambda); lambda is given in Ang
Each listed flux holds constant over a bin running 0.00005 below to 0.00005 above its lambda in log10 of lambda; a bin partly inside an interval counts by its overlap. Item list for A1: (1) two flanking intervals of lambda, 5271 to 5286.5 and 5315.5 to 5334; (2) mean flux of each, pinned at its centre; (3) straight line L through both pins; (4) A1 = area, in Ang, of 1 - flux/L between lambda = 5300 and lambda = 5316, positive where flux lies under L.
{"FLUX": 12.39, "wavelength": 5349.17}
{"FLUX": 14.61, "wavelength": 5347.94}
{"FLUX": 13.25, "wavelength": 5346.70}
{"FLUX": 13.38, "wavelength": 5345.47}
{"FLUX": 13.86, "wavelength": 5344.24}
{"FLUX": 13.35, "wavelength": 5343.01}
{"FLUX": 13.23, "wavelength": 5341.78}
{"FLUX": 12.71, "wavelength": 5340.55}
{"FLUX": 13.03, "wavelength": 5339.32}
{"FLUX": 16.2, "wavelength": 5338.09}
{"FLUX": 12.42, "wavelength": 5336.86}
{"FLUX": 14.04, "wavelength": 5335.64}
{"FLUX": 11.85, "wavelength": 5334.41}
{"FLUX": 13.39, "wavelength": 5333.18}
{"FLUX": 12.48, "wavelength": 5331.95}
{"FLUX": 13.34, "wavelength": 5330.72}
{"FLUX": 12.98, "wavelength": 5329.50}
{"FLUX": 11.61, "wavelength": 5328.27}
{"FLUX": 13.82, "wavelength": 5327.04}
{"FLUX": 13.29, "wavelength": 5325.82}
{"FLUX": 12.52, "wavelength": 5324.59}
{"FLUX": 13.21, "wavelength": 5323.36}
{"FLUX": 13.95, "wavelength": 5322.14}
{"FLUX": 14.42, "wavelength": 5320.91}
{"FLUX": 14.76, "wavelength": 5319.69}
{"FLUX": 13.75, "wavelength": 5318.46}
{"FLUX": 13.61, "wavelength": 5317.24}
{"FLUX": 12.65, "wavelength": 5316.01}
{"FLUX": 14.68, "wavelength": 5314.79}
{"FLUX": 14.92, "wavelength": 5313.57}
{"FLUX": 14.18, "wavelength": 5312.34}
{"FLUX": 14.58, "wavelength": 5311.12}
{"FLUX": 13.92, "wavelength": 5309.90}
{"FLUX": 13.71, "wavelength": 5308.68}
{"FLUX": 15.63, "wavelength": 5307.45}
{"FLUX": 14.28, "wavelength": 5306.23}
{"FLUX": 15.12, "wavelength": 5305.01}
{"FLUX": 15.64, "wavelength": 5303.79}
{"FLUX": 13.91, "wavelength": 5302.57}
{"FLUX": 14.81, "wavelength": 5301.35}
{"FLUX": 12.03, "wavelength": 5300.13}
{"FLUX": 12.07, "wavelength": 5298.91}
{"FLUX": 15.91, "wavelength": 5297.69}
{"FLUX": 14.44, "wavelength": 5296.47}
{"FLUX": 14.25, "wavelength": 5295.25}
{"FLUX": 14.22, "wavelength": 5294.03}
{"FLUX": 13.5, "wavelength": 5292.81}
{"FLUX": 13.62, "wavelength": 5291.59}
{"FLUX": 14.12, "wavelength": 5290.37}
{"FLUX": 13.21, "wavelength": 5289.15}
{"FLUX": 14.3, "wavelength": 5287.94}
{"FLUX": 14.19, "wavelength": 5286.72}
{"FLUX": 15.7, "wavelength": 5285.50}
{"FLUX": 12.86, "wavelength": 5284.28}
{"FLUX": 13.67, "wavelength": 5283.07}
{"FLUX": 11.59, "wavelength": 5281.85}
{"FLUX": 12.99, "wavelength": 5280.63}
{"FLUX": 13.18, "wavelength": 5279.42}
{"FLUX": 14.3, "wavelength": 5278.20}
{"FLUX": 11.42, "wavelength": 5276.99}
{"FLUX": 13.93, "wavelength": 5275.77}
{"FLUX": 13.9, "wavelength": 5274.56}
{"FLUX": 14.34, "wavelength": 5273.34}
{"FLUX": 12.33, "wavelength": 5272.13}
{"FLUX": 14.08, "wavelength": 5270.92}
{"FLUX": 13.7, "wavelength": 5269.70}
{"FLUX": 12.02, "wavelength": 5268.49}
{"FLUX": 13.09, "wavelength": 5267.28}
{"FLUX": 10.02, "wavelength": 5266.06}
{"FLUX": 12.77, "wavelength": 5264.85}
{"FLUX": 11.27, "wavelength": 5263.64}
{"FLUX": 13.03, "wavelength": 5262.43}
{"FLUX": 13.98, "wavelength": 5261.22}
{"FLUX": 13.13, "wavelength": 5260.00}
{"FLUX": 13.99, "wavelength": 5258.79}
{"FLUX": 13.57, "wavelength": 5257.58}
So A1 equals -1.3 Ang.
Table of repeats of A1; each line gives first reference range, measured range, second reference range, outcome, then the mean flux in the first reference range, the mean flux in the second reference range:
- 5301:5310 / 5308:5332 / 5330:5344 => 0.7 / 14.7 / 13.3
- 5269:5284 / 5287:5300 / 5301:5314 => 0.1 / 13.3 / 14.6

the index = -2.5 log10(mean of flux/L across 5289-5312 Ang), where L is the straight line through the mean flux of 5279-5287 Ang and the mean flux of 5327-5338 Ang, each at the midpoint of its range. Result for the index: -0.07 mag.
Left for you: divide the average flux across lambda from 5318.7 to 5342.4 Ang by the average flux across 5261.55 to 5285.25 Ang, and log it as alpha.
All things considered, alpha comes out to 1.0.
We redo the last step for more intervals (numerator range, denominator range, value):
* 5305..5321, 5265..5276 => 1.10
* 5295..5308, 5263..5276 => 1.12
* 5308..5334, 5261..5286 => 1.04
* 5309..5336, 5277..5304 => 0.98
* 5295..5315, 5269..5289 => 1.06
